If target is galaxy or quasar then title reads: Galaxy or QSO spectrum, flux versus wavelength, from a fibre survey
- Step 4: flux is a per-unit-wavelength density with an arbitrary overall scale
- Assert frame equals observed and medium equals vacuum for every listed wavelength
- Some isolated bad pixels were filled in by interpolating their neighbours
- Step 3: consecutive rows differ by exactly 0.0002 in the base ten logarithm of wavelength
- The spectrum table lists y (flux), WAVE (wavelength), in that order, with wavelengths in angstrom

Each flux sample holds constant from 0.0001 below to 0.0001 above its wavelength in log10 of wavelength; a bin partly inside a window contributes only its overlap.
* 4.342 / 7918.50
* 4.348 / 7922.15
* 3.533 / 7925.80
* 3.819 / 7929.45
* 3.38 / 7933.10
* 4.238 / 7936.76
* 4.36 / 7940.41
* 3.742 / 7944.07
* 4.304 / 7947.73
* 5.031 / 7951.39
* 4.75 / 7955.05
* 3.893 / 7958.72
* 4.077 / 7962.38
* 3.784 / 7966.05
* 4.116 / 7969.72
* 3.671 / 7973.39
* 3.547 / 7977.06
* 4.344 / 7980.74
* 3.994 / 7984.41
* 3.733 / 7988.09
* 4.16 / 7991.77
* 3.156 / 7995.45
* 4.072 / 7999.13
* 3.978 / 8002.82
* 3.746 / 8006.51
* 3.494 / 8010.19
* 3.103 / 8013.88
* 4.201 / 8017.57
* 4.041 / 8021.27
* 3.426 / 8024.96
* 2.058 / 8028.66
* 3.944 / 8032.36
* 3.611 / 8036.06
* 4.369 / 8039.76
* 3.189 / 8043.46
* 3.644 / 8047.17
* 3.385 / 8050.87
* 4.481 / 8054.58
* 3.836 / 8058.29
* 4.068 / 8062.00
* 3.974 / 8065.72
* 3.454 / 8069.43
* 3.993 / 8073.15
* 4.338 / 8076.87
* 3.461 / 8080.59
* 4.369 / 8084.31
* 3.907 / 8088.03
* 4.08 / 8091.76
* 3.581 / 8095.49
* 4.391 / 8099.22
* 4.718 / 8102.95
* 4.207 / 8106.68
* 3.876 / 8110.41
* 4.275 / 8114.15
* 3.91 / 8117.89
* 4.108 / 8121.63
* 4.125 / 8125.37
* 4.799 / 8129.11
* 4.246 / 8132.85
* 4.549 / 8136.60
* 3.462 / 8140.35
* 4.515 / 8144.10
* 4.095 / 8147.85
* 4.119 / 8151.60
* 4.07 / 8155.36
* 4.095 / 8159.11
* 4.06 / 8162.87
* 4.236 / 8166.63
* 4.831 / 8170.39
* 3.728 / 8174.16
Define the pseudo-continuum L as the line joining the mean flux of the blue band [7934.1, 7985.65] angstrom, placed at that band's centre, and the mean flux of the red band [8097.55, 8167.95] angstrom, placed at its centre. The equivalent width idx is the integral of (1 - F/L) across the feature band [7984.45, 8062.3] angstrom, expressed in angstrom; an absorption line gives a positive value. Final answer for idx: 8.5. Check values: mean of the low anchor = 4.12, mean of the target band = 3.7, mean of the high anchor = 4.2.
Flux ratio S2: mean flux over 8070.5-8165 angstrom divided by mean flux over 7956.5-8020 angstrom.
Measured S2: 1.08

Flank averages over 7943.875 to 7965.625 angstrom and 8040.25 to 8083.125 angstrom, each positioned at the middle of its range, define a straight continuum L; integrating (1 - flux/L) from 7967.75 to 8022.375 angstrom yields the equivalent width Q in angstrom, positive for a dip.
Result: 4.06 angstrom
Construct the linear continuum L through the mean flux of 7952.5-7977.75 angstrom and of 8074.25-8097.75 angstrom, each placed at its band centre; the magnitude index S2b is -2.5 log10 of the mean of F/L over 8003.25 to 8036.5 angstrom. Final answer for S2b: 0.14 mag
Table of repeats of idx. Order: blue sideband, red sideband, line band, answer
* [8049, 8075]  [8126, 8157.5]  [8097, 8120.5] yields -0.8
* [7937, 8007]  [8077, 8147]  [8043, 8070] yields 2.0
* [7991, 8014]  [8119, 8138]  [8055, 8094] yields 1.0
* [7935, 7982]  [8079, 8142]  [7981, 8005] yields 1.5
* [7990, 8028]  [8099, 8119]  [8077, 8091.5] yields 0.4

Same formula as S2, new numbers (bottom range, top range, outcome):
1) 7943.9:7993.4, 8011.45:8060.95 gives 0.89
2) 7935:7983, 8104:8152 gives 1.01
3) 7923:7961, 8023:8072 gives 0.89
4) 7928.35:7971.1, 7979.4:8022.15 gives 0.93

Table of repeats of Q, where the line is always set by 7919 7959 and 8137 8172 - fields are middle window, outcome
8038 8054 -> 1.73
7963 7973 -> 0.54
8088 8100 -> 0.58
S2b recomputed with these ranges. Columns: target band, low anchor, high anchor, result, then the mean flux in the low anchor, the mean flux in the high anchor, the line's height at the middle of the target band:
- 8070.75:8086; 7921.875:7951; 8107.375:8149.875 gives 0.031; 4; 4.18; 4.13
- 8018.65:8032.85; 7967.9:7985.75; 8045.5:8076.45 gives 0.164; 3.93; 3.88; 3.9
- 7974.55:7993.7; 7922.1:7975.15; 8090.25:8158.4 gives 0.038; 4.06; 4.17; 4.08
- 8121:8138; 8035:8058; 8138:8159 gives -0.094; 3.79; 4.07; 4.02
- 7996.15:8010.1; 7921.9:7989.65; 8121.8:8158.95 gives 0.072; 4.03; 4.21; 4.08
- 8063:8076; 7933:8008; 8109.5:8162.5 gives 0.066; 4.02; 4.16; 4.1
